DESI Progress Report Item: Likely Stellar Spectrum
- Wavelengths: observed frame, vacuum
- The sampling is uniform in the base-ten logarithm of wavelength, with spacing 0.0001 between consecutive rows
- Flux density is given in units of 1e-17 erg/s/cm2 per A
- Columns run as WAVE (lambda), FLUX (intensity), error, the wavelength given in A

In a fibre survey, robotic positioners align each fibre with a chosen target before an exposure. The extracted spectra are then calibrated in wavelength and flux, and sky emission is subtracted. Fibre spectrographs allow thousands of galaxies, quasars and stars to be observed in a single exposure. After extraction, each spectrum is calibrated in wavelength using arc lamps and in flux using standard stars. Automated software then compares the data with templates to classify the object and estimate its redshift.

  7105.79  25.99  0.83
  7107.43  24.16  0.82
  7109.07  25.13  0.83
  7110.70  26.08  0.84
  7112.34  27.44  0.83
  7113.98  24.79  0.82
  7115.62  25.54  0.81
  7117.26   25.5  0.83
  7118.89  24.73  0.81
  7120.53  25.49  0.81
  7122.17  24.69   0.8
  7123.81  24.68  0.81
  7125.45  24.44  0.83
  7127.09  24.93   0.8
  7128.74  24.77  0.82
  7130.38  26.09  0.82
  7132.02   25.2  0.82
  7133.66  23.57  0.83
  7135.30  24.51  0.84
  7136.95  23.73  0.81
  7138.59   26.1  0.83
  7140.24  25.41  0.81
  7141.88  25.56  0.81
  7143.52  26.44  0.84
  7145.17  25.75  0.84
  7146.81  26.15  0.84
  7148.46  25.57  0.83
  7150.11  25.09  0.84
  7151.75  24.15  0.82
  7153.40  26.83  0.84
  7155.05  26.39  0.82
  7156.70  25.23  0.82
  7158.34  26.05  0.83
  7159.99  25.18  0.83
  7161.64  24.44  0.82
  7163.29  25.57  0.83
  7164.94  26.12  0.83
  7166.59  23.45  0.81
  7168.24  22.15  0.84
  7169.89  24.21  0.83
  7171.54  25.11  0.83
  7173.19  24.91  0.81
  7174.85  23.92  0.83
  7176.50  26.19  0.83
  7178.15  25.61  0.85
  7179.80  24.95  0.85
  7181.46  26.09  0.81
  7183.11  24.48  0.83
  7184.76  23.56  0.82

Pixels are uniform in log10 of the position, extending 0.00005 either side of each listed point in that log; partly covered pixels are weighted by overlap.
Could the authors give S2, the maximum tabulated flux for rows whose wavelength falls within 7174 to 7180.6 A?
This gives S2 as 26.19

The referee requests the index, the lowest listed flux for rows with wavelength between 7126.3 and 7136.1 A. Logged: 23.57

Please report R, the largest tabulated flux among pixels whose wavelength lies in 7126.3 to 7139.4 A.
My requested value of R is 26.1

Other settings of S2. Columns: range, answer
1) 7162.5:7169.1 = 26.12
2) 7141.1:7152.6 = 26.44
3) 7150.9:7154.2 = 26.83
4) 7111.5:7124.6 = 27.44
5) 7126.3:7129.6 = 24.93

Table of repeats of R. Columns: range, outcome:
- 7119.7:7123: 25.49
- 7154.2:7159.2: 26.39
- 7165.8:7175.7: 25.11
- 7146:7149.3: 26.15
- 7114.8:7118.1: 25.54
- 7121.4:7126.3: 24.69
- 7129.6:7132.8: 26.09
